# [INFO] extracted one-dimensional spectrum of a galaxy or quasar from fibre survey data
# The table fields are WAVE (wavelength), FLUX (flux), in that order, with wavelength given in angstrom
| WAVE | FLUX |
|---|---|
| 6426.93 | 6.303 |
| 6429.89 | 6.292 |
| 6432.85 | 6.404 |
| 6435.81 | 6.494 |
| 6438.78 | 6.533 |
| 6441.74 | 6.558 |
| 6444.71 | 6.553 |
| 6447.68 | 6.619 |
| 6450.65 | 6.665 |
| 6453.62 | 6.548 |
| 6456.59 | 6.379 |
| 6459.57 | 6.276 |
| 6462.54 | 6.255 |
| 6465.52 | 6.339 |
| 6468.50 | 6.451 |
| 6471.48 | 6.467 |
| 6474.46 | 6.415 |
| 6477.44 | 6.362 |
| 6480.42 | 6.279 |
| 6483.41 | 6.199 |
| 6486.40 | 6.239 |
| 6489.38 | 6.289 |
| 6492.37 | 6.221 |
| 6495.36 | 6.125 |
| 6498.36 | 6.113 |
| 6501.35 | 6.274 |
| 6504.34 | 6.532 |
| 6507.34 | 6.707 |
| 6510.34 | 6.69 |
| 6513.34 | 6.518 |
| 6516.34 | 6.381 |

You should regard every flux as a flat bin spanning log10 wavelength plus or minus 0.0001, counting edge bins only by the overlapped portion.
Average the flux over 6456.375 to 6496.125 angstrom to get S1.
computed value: 6.31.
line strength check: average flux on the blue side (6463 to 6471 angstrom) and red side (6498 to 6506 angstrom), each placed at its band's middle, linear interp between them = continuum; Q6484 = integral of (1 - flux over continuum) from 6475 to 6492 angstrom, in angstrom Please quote 0.2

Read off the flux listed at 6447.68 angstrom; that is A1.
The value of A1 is 6.619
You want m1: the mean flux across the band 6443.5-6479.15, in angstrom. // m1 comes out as 6.44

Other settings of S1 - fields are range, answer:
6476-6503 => 6.24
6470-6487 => 6.33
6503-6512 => 6.64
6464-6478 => 6.41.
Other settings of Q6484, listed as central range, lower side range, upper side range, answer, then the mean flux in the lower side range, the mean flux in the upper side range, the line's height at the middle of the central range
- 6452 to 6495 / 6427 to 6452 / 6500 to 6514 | 1.3 angstrom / 6.5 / 6.55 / 6.53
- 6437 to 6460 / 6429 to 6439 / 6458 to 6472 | -0.5 angstrom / 6.43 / 6.35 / 6.39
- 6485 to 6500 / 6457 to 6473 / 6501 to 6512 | 0.7 angstrom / 6.36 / 6.58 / 6.5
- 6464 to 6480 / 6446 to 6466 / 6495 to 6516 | 0.1 angstrom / 6.45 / 6.43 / 6.44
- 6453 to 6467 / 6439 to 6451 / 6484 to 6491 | 0.3 angstrom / 6.59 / 6.26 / 6.47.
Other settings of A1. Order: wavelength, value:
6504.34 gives 6.532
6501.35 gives 6.274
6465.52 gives 6.339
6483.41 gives 6.199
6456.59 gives 6.379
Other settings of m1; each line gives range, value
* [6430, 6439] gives 6.44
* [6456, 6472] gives 6.35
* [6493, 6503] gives 6.18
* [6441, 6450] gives 6.58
